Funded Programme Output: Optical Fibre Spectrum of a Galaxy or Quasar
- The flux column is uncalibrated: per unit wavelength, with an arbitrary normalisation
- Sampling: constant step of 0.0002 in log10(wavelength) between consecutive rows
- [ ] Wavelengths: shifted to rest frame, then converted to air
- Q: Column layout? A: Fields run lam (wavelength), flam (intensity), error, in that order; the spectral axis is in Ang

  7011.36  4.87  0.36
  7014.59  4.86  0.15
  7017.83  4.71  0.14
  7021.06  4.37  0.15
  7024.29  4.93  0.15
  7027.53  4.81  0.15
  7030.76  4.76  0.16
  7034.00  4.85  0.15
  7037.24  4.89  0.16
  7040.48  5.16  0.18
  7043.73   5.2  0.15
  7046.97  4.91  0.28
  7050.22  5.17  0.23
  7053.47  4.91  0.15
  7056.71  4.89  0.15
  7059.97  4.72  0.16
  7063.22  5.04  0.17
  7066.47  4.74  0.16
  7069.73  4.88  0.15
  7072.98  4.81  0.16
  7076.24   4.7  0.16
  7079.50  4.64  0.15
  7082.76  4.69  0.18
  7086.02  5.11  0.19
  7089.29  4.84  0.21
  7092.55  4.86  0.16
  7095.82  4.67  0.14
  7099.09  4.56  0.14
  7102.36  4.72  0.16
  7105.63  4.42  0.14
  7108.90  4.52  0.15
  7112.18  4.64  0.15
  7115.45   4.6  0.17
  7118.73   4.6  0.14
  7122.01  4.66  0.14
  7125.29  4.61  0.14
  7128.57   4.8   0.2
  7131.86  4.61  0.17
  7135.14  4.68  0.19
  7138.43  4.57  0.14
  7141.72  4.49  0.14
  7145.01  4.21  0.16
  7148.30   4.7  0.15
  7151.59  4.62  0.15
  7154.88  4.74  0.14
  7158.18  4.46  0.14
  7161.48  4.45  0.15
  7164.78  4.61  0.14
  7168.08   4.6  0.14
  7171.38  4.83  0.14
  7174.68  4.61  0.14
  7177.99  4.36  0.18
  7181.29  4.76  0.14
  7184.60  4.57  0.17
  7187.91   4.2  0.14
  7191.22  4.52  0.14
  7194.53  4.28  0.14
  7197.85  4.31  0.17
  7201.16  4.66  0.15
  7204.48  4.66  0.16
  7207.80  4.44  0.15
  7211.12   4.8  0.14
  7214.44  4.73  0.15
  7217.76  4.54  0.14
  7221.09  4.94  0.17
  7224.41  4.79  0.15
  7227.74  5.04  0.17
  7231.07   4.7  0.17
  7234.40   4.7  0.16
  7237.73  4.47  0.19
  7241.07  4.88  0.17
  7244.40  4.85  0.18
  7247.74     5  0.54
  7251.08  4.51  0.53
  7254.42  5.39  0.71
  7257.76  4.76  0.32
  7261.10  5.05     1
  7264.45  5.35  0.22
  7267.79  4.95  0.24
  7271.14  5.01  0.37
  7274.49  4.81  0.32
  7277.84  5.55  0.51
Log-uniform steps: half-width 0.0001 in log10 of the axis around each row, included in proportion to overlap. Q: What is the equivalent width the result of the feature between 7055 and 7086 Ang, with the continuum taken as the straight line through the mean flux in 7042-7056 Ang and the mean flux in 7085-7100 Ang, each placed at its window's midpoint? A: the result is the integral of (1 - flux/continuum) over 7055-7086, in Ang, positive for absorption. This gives 0.7 Ang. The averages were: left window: 5.04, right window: 4.81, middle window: 4.81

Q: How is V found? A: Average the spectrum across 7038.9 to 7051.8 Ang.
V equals 5.11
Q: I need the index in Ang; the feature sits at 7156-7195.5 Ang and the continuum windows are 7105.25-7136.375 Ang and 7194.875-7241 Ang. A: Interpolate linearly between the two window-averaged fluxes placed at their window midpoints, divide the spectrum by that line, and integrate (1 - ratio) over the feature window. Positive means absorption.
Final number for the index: 1.0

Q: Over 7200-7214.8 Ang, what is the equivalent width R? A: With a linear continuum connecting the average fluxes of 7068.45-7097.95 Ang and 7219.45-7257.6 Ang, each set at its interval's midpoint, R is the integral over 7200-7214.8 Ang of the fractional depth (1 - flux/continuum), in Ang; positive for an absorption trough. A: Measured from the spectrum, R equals 0.5 Ang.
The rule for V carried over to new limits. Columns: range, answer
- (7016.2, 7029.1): 4.7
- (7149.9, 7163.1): 4.57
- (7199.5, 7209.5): 4.59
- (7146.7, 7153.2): 4.66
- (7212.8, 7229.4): 4.81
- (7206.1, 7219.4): 4.63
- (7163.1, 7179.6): 4.6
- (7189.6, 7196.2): 4.4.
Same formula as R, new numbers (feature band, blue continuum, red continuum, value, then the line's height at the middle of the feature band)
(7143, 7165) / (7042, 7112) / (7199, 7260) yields 1.2 Ang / 4.79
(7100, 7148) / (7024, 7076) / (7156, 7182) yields 1.2 Ang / 4.71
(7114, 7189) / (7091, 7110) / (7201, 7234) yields 1.4 Ang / 4.67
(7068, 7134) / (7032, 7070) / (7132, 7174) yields 1.0 Ang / 4.77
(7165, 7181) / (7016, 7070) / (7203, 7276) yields 0.8 Ang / 4.85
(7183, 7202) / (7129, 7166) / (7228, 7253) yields 1.0 Ang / 4.66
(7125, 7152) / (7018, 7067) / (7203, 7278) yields 1.6 Ang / 4.87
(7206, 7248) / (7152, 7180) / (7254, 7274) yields 1.1 Ang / 4.88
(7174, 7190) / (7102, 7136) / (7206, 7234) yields 0.7 Ang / 4.7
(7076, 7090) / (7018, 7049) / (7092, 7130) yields -0.3 Ang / 4.72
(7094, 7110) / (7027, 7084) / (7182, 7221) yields 0.6 Ang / 4.77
